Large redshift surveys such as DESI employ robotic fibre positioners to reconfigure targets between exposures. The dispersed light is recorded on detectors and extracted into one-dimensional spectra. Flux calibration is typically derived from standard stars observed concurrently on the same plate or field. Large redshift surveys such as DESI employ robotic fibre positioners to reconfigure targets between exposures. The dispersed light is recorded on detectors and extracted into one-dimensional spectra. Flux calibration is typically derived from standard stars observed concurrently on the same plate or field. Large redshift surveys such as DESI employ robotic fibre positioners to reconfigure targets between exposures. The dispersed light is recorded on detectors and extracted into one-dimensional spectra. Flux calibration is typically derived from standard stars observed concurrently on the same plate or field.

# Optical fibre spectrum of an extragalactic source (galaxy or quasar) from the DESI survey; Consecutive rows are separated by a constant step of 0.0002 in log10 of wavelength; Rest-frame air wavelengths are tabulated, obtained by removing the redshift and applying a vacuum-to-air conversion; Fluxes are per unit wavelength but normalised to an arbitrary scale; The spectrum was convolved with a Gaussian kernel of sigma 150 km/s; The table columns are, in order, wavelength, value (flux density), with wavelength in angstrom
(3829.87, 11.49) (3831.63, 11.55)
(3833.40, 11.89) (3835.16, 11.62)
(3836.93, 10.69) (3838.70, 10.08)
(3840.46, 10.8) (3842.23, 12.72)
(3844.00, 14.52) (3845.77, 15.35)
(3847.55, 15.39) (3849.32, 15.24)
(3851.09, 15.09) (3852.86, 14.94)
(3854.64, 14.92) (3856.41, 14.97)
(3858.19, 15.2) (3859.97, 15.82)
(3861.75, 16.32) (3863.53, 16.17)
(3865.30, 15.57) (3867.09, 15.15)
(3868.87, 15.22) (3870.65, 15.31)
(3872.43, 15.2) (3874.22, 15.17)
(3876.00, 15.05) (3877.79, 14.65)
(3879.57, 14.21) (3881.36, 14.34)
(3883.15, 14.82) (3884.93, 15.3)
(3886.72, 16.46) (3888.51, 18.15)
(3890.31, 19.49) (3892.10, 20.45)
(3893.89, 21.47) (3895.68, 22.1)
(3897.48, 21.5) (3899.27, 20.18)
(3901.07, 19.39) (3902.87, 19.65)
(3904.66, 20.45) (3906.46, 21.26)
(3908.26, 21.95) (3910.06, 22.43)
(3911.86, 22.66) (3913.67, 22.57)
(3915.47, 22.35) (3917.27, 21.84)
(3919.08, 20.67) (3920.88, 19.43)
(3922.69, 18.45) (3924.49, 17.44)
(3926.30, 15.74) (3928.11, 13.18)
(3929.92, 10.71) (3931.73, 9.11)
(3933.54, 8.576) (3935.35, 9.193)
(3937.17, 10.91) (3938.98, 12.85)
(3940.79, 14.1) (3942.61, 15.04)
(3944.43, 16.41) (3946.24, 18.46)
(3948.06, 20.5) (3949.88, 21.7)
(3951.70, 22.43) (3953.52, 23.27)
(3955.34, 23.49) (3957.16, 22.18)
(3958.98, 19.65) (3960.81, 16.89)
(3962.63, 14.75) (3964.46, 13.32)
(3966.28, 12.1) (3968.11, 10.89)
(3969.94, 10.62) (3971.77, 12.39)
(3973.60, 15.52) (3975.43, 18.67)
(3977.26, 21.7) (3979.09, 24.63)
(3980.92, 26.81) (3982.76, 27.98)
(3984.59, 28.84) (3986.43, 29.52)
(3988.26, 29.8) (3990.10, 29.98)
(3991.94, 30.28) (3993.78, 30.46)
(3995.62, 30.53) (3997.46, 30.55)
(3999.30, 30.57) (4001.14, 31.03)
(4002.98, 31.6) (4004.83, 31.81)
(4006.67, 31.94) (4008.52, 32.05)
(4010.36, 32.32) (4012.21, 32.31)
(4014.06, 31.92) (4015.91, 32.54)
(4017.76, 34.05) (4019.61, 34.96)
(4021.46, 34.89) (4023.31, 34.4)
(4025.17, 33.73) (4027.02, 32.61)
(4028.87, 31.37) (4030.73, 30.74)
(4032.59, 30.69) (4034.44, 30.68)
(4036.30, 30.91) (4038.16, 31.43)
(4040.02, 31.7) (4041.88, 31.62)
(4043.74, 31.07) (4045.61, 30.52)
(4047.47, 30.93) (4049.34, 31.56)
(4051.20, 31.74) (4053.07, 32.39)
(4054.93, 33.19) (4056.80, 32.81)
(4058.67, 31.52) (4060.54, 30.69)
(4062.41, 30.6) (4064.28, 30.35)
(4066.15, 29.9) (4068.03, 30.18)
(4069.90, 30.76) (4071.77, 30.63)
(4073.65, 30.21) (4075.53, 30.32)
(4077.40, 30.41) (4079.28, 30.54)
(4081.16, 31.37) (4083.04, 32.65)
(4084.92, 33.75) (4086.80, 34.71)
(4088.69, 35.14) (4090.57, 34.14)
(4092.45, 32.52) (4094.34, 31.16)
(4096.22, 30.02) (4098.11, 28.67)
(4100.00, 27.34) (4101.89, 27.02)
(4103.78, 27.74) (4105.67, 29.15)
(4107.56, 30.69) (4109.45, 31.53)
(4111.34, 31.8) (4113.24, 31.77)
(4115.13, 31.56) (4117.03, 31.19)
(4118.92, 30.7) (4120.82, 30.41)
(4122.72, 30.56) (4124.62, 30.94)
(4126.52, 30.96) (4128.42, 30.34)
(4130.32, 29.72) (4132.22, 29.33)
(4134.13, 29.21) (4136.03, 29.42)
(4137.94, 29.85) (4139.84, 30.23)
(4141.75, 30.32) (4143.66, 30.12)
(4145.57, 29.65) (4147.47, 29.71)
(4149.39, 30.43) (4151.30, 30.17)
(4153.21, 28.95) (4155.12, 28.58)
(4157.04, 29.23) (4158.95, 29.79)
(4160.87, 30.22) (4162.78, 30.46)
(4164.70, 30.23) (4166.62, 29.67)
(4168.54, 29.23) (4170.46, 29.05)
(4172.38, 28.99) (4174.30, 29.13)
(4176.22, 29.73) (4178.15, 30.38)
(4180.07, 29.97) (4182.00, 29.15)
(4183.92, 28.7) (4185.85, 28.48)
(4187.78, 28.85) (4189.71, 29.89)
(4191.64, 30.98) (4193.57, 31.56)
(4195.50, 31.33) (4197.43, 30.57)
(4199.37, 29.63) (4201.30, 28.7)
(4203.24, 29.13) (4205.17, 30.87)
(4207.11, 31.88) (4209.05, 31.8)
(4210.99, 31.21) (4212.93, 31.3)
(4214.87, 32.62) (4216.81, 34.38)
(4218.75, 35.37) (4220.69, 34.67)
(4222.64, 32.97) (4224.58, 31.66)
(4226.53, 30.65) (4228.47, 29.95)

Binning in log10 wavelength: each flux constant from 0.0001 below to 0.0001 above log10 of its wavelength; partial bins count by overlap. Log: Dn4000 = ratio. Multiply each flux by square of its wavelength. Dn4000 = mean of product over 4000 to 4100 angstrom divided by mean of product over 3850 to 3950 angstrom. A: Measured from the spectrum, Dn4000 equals 2.0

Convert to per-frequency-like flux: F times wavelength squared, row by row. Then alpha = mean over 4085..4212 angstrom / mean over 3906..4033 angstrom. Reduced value 1.4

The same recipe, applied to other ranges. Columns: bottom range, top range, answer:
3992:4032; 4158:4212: 1.01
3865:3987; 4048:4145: 1.87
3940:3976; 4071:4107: 1.93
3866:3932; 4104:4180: 1.88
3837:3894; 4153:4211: 2.29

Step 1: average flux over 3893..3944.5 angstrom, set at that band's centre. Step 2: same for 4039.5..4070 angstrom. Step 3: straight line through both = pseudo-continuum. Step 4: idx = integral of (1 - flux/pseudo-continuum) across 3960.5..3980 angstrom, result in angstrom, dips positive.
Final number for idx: 6.3 angstrom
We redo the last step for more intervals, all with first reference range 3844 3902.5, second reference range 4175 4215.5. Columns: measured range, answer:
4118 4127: -1.16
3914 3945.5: 6.09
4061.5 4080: -4.02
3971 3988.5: -1.92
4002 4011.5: -4.15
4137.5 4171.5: -1.46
